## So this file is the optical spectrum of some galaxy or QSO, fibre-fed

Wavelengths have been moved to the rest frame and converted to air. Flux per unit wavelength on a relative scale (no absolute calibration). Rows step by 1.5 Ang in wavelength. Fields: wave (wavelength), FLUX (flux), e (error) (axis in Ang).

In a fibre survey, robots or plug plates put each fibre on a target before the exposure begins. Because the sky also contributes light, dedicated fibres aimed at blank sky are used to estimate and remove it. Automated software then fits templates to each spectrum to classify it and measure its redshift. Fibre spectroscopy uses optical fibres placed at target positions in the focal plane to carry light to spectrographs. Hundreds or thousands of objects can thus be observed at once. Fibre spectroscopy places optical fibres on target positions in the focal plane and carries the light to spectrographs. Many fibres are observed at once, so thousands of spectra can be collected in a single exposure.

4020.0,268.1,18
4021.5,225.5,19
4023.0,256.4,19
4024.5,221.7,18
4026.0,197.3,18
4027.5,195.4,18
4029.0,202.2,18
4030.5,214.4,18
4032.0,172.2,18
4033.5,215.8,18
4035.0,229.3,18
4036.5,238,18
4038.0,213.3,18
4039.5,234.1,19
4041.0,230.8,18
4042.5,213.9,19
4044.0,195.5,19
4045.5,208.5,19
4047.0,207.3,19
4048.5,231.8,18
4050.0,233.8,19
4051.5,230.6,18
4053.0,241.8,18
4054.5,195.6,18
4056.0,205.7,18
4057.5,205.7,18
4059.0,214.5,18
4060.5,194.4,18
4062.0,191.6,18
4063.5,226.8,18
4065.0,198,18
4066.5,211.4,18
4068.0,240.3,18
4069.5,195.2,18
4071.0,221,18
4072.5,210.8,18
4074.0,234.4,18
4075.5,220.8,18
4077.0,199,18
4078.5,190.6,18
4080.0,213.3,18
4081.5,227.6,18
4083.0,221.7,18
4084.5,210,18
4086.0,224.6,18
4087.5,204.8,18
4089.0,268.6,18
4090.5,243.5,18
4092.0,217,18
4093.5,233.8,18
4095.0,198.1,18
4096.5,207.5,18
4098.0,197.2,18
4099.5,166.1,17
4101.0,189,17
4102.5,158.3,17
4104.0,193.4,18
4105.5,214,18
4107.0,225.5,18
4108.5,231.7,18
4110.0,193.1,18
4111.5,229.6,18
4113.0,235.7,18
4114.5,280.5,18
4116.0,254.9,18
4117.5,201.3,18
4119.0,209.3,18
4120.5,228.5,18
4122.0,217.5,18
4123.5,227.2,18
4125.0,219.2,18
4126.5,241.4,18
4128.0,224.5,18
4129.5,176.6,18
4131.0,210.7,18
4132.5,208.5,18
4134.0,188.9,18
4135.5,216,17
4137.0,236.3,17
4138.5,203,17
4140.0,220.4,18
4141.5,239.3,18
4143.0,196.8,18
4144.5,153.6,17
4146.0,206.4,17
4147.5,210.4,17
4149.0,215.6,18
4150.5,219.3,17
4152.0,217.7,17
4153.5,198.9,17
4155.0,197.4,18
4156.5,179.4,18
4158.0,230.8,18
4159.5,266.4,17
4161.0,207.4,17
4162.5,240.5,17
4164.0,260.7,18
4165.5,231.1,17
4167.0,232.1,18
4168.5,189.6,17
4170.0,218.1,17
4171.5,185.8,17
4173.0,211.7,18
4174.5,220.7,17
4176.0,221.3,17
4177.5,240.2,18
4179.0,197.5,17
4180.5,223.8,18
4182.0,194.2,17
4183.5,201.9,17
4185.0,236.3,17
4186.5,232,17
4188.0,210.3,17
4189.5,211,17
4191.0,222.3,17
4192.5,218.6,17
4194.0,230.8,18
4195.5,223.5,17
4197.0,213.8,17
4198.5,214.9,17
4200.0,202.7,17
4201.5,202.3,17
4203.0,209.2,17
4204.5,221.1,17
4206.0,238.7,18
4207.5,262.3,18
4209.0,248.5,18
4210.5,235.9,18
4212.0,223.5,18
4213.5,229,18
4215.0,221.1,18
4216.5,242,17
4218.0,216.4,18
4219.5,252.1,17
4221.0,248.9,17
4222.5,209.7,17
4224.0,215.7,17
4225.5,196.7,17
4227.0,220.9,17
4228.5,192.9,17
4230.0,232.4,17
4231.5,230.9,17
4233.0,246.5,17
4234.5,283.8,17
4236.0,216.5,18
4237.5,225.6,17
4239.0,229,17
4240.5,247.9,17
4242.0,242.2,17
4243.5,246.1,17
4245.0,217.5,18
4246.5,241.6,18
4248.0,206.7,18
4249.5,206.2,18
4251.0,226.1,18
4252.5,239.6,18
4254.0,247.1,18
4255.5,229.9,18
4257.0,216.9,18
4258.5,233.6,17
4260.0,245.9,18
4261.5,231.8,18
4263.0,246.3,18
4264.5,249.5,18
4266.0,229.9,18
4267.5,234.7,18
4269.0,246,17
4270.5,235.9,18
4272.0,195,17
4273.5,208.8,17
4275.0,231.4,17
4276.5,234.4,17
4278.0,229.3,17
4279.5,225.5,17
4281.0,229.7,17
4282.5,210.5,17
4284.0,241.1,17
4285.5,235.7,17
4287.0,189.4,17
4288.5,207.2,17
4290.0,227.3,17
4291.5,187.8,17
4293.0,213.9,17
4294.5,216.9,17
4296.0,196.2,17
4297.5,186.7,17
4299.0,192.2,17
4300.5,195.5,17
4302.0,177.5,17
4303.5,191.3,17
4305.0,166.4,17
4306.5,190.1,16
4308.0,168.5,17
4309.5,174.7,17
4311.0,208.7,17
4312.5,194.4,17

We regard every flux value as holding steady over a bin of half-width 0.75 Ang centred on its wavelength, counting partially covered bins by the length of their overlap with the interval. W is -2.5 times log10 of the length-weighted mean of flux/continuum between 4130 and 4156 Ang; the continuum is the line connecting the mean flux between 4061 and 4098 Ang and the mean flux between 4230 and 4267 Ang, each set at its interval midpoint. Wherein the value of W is 0.08 mag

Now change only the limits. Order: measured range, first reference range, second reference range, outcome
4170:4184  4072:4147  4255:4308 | 0.02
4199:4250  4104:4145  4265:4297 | -0.04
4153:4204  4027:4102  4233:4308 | 0.00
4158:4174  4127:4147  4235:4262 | -0.06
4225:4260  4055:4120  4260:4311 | -0.08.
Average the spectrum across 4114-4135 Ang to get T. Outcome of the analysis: 220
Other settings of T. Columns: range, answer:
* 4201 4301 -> 226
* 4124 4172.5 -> 214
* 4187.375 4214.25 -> 223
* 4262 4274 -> 231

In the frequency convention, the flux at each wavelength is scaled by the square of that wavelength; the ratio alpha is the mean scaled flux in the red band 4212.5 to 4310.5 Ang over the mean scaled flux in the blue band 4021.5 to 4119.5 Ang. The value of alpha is 1.12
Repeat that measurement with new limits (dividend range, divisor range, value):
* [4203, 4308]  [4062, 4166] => 1.11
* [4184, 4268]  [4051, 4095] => 1.14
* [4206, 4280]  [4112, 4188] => 1.11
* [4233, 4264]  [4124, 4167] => 1.14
